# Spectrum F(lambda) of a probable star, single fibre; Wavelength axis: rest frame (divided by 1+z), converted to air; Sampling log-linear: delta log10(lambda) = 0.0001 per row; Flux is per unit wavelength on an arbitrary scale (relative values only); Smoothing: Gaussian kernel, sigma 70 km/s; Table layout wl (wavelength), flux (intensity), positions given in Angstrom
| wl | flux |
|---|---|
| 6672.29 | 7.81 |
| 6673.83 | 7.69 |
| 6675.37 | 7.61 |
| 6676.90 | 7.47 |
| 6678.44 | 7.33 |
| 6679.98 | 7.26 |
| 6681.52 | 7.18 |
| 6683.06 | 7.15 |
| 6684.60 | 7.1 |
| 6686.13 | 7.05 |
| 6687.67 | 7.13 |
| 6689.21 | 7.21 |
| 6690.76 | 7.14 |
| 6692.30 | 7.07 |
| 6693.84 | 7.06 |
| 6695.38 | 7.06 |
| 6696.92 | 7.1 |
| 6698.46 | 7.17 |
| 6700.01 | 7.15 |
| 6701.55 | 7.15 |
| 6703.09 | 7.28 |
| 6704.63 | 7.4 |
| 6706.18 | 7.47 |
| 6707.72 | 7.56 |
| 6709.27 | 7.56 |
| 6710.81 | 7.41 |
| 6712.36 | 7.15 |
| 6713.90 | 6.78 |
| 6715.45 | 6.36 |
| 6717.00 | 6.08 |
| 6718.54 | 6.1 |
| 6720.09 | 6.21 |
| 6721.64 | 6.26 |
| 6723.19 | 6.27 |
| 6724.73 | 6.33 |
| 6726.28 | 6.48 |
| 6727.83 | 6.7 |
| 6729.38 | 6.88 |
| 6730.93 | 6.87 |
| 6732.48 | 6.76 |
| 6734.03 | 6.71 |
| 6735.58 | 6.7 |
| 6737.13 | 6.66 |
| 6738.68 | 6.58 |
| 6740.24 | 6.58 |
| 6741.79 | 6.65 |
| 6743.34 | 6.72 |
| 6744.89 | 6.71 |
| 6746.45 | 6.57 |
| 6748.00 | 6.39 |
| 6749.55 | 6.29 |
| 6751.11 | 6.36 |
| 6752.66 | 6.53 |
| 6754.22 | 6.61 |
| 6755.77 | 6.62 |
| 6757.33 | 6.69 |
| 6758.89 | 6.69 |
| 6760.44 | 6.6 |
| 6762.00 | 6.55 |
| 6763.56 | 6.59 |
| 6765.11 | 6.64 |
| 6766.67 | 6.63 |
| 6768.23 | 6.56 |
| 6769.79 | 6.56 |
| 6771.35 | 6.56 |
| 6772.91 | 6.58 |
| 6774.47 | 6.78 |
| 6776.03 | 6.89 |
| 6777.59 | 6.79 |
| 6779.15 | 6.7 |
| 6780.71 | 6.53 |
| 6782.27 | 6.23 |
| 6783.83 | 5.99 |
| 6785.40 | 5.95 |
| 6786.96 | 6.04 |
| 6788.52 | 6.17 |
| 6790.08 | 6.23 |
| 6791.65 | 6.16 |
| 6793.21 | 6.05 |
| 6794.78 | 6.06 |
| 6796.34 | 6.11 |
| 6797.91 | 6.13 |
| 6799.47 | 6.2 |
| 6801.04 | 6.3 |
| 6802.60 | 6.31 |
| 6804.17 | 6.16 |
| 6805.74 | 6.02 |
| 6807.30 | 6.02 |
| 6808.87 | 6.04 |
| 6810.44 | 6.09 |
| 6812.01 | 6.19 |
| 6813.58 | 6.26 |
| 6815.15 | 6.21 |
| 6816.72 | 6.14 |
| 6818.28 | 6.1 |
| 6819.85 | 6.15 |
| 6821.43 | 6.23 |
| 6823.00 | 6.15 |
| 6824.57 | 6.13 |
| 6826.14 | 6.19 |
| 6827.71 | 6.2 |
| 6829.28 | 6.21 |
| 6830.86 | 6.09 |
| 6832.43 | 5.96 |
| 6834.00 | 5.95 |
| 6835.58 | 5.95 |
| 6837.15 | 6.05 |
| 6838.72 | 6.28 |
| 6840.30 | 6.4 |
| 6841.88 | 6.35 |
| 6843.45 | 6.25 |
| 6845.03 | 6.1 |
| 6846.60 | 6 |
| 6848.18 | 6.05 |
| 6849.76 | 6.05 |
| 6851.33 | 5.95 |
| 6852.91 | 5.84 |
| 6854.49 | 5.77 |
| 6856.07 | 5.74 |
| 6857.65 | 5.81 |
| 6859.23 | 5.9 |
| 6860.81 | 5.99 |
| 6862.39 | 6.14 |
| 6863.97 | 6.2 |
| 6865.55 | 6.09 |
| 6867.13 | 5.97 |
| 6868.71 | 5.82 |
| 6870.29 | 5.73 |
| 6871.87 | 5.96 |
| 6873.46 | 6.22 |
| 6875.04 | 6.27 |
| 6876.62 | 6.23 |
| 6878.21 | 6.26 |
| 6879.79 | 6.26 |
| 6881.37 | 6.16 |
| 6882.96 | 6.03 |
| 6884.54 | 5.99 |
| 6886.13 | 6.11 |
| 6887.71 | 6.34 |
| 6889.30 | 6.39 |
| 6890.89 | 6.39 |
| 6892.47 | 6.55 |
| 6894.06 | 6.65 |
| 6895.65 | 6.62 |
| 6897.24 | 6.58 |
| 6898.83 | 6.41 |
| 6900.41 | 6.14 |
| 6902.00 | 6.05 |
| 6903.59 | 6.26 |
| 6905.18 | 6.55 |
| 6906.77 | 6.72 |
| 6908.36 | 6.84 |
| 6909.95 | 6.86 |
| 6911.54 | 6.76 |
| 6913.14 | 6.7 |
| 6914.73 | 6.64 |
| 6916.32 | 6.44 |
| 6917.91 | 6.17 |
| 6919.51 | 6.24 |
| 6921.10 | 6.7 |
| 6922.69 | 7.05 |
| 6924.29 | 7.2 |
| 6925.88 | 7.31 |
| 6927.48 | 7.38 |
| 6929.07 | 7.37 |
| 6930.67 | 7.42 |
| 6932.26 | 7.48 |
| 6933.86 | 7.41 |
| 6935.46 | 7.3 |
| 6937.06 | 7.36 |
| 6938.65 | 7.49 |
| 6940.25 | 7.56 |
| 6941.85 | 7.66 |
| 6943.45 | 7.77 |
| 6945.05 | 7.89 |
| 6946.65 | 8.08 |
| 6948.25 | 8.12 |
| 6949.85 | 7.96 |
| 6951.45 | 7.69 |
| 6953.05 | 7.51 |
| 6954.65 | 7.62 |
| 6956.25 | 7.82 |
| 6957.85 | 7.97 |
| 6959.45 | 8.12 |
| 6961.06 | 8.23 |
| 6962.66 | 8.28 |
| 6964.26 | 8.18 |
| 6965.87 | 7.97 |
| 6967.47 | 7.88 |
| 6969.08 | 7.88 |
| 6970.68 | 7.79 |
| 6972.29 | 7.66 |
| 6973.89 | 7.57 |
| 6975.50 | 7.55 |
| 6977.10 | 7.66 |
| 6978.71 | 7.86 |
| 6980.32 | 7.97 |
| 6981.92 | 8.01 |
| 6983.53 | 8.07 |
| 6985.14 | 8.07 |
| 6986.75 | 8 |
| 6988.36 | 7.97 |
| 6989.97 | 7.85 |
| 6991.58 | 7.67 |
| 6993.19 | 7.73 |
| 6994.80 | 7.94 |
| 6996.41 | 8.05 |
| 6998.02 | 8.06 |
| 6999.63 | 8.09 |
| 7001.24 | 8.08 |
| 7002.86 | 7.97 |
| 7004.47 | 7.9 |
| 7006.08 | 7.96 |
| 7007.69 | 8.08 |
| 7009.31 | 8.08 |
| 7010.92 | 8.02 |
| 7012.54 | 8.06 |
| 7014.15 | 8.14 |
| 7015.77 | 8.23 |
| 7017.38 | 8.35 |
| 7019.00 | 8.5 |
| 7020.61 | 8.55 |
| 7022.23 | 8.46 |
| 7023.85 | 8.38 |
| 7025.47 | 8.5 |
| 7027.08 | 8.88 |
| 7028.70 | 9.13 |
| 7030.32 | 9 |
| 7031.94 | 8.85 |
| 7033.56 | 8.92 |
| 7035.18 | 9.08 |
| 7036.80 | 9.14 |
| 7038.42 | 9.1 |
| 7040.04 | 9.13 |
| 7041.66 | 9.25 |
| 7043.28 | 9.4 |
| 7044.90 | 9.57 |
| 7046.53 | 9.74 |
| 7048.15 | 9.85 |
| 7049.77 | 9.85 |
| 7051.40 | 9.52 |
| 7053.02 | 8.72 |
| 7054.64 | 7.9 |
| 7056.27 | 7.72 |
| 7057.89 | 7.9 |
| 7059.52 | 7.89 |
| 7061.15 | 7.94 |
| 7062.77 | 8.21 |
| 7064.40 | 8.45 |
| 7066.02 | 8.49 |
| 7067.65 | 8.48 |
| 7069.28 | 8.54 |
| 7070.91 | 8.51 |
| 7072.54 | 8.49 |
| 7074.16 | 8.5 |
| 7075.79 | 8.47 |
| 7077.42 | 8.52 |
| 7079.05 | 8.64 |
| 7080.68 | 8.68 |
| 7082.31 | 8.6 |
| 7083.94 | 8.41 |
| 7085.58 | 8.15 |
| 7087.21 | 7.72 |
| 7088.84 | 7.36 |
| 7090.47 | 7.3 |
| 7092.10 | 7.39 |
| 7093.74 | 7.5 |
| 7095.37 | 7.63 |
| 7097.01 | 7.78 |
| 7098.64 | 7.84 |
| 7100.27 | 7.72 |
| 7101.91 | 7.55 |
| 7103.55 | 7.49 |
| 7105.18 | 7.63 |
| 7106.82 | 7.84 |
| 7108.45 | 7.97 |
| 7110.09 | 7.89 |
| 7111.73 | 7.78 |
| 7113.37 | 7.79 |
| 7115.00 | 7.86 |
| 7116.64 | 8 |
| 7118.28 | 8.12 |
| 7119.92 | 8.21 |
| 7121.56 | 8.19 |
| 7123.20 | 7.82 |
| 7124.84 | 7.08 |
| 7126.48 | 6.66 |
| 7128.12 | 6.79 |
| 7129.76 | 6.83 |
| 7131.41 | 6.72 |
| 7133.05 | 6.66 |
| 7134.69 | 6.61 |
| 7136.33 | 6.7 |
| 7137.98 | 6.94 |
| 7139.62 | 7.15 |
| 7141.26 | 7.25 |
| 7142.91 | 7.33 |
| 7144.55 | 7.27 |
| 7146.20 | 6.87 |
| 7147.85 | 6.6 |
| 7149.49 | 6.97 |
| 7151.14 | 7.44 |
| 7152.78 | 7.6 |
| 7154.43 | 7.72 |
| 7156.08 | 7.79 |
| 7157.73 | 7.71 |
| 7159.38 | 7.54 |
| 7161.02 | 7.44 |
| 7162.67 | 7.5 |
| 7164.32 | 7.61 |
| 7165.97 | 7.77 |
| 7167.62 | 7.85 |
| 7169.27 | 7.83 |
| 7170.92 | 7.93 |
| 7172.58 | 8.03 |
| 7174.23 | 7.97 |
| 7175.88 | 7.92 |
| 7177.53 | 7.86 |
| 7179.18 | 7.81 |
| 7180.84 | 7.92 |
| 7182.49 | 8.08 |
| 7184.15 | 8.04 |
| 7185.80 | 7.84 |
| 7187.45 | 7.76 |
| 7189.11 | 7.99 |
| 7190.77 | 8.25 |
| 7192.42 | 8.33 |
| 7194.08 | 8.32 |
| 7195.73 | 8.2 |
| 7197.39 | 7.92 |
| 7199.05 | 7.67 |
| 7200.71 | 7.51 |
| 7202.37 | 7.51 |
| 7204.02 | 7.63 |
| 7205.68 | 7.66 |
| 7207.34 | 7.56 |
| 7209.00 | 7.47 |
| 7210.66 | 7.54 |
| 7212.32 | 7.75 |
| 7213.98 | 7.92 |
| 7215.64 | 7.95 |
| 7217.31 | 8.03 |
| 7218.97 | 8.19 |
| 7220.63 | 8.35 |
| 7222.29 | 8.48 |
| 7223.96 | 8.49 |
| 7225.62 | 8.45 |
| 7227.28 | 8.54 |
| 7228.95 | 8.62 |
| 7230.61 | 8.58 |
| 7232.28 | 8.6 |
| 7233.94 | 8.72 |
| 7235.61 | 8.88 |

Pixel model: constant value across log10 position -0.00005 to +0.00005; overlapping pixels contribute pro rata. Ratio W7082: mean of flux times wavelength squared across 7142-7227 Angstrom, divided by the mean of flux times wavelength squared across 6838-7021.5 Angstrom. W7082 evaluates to 1.18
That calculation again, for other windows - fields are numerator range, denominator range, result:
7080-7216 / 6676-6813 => 1.29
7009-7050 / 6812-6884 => 1.53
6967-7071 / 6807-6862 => 1.45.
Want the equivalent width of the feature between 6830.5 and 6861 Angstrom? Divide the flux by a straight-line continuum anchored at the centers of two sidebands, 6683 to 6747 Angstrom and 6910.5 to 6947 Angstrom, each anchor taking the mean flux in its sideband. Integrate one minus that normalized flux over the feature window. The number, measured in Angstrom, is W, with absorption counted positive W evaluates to 4.46 Angstrom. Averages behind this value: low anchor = 6.86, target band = 6.02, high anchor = 7.18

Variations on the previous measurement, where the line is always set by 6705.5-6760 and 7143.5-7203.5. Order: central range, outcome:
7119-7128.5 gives 0.1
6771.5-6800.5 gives 2.0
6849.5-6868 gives 2.7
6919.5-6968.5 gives -3.1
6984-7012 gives -2.6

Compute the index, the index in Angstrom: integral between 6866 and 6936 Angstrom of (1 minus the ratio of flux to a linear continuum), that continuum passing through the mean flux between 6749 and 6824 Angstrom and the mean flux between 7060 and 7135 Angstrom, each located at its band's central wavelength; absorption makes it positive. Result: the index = 3.67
